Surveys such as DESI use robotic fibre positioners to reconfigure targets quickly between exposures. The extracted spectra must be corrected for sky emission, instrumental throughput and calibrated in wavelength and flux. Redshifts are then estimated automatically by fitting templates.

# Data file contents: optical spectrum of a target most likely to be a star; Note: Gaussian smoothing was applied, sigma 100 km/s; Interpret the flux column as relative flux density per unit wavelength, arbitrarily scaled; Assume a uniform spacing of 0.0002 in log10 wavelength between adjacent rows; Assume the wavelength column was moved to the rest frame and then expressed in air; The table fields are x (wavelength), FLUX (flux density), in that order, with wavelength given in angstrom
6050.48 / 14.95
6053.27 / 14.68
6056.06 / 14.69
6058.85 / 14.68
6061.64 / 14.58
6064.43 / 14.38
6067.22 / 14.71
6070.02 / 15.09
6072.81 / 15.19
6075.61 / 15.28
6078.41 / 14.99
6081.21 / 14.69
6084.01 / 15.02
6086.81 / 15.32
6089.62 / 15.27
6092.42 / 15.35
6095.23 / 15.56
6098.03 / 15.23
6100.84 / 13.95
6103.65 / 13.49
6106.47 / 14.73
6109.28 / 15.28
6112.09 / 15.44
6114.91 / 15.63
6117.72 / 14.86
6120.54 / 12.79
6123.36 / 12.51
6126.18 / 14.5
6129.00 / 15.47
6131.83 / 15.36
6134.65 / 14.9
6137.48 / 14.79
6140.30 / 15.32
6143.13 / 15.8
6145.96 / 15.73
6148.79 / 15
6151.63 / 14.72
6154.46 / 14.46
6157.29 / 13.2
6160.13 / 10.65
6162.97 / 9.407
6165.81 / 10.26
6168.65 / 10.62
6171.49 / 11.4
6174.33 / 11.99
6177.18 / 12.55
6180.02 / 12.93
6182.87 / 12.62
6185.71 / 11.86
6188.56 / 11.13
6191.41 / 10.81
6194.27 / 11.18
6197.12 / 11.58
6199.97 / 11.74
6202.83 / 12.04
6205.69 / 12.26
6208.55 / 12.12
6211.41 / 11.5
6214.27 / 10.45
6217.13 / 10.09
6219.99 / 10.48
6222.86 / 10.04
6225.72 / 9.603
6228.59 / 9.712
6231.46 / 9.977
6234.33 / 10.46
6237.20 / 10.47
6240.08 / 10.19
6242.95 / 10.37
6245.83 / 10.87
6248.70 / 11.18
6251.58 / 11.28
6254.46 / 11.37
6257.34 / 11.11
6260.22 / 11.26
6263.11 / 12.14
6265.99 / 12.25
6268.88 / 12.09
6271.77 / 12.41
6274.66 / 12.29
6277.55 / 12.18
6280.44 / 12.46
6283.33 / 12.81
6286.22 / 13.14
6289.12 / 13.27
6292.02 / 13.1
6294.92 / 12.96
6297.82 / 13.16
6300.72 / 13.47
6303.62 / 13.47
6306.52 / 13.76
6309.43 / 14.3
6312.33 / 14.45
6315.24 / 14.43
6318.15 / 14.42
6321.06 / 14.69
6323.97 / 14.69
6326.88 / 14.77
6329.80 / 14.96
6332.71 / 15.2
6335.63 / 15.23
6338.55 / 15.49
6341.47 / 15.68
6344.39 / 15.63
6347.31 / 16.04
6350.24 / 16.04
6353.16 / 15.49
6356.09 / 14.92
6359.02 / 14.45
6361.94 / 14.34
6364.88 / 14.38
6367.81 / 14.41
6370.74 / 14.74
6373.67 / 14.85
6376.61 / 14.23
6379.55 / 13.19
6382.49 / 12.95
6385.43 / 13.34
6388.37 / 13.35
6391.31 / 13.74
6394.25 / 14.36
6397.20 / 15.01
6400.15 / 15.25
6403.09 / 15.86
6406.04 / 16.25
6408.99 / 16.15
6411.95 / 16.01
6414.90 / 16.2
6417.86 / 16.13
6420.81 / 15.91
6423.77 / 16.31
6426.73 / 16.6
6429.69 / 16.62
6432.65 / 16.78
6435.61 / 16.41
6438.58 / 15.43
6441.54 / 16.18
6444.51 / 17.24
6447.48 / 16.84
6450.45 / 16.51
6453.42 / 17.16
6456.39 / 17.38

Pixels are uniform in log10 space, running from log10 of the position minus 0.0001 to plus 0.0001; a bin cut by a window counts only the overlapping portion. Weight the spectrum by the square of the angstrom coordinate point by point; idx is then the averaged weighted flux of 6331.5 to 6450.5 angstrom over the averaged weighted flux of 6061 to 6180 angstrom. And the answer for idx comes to 1.18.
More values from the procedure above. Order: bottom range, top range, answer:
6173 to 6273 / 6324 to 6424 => 1.40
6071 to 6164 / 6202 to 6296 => 0.82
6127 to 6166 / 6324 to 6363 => 1.16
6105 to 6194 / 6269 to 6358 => 1.11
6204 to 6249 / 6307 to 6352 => 1.47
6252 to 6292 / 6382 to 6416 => 1.27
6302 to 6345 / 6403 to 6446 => 1.14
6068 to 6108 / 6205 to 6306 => 0.82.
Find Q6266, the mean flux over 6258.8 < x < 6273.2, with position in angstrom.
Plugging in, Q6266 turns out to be 12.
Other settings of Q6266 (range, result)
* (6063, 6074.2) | 14.8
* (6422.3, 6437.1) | 16.5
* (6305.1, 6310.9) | 14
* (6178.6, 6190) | 12.1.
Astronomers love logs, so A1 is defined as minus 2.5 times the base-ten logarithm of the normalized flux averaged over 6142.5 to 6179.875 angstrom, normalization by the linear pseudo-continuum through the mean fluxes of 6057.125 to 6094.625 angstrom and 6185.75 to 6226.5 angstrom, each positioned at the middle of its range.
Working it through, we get -0.02 mag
